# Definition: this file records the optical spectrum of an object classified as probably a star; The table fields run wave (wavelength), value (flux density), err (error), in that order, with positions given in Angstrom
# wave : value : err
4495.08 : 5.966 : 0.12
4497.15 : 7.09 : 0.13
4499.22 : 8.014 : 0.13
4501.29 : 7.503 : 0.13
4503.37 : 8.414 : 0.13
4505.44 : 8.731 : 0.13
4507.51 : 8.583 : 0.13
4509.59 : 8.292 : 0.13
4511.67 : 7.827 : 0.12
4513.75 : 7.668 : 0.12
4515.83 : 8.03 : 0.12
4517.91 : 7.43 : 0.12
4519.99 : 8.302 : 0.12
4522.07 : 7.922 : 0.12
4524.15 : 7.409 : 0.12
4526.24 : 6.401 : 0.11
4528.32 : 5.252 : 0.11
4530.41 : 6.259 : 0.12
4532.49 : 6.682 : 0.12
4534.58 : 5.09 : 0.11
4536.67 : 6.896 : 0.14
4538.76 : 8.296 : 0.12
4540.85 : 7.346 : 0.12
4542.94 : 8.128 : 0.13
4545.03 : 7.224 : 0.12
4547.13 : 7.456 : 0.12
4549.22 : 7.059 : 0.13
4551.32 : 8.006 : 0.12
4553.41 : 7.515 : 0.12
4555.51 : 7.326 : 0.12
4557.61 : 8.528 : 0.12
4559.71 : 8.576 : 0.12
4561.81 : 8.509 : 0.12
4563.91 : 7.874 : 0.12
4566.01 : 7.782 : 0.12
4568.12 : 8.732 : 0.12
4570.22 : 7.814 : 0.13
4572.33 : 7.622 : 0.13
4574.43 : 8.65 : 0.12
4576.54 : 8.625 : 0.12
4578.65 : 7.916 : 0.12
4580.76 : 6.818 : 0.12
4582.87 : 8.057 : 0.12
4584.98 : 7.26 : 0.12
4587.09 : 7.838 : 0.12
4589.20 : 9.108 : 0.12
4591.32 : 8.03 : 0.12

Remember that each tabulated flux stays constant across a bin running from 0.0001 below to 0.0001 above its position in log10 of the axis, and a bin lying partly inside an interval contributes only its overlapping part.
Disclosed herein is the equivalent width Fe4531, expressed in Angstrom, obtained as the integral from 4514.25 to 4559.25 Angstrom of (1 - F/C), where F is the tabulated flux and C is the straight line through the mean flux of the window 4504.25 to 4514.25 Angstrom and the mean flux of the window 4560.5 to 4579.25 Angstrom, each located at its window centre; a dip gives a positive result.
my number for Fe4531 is 5.11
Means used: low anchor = 8.25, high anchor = 8.18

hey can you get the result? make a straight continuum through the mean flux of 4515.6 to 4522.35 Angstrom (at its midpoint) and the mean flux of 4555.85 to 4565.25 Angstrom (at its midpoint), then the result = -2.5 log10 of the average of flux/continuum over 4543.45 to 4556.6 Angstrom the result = 0.10 mag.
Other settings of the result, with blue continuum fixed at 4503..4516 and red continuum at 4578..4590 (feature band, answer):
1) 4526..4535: 0.33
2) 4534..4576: 0.03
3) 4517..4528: 0.11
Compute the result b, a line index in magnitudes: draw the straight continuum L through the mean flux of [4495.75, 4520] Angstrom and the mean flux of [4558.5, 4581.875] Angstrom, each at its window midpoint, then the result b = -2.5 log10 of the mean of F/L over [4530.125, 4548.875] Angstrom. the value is 0.14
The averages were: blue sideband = 7.95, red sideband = 8.08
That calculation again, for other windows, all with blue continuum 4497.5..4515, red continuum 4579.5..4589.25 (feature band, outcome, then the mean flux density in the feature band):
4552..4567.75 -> -0.03 mag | 8.05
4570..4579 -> -0.06 mag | 8.17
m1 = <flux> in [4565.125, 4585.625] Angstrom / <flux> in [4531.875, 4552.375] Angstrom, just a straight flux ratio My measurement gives 1.10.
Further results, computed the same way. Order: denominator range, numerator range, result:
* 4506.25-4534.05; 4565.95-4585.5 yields 1.08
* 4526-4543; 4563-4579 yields 1.23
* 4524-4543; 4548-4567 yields 1.18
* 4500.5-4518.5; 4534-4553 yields 0.91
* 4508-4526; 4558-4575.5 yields 1.05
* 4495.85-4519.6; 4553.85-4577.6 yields 1.03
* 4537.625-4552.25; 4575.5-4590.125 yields 1.04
